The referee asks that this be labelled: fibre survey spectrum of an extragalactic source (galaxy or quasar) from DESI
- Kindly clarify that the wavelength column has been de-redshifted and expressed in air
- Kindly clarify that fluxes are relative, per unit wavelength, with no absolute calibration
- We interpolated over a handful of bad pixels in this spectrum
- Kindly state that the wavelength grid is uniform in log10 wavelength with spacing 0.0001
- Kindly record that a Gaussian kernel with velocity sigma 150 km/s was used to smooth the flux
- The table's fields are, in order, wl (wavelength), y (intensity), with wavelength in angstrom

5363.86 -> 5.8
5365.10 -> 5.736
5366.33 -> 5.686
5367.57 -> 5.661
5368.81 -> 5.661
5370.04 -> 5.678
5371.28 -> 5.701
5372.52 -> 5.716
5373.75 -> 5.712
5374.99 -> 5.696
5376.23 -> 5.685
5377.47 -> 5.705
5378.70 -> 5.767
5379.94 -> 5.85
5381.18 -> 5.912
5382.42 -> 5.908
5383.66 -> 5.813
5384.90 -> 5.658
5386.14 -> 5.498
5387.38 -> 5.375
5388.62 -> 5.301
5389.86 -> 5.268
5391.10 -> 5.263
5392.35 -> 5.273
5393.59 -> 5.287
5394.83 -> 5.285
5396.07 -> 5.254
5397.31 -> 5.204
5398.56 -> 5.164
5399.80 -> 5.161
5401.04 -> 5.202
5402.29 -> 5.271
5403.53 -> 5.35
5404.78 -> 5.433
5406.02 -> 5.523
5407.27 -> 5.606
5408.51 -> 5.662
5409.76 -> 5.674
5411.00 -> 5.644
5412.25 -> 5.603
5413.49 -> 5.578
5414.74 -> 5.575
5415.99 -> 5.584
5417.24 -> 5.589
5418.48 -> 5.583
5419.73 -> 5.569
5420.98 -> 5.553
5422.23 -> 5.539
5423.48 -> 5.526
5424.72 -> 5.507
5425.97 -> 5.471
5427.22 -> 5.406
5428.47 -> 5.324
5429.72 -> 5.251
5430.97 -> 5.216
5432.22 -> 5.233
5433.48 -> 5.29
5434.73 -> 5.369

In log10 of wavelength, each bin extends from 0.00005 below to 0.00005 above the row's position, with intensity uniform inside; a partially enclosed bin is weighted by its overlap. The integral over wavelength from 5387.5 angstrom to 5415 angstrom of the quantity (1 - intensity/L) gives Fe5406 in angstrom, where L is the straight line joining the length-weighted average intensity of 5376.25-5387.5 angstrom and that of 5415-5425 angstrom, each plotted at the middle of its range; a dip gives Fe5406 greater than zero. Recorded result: 1.3 angstrom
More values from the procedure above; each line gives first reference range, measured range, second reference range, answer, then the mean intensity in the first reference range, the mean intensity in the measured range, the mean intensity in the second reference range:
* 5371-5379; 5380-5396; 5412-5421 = 0.5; 5.71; 5.49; 5.58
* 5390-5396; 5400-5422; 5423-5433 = -0.8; 5.27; 5.52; 5.36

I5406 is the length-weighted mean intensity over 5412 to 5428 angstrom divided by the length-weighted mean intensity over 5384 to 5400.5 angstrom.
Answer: 1.0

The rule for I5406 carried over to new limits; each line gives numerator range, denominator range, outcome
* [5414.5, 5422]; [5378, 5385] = 0.96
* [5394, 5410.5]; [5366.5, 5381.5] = 0.94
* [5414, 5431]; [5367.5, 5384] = 0.95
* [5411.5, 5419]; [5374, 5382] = 0.97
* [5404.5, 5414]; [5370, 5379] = 0.98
